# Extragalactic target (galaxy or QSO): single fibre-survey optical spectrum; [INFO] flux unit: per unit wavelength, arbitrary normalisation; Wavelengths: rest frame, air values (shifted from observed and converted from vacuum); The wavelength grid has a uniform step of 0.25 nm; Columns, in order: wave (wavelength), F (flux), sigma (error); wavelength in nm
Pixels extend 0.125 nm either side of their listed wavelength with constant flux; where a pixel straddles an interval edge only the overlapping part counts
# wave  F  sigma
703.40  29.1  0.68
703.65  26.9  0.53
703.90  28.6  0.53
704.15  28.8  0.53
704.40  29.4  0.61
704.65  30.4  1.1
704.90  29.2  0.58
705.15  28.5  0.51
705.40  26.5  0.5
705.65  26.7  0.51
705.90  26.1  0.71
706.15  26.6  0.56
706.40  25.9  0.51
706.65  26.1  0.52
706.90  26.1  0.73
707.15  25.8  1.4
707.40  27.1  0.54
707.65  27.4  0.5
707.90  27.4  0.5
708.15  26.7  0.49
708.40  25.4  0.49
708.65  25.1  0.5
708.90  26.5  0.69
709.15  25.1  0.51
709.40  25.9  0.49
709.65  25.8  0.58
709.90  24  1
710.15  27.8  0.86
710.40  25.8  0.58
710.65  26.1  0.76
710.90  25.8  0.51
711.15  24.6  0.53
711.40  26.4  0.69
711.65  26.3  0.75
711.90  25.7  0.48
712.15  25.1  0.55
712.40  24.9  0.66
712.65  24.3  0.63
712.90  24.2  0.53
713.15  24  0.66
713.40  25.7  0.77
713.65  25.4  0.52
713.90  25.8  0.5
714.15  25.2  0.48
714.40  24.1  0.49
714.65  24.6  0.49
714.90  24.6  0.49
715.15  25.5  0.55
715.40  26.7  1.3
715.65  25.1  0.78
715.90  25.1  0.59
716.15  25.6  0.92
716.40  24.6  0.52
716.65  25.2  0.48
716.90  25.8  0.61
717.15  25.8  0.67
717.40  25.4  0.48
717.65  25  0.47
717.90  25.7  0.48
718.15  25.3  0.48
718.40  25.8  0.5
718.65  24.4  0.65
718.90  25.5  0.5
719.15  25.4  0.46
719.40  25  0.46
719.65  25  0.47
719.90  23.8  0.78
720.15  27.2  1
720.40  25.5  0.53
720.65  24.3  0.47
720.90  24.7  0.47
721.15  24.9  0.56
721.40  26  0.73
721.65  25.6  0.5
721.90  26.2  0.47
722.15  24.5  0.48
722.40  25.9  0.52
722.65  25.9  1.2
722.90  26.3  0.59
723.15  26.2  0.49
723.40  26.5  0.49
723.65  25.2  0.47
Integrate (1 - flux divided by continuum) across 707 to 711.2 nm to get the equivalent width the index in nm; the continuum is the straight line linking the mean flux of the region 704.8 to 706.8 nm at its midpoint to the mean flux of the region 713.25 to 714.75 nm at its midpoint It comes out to 0.02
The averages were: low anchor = 26.9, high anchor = 25.1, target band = 26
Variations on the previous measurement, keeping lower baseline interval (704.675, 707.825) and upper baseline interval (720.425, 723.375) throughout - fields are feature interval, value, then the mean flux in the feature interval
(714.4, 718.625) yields 0.12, 25.3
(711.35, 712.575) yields 0.04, 25.6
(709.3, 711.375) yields 0.06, 25.8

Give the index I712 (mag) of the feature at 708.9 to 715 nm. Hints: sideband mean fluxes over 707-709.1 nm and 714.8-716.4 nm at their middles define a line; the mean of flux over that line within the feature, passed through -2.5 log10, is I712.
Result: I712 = 0.02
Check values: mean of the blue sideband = 26.4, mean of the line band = 25.3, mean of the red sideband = 25.4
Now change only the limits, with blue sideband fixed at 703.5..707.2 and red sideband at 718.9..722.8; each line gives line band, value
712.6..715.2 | 0.06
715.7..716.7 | 0.04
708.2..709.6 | 0.05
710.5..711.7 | 0.04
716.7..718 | 0.01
